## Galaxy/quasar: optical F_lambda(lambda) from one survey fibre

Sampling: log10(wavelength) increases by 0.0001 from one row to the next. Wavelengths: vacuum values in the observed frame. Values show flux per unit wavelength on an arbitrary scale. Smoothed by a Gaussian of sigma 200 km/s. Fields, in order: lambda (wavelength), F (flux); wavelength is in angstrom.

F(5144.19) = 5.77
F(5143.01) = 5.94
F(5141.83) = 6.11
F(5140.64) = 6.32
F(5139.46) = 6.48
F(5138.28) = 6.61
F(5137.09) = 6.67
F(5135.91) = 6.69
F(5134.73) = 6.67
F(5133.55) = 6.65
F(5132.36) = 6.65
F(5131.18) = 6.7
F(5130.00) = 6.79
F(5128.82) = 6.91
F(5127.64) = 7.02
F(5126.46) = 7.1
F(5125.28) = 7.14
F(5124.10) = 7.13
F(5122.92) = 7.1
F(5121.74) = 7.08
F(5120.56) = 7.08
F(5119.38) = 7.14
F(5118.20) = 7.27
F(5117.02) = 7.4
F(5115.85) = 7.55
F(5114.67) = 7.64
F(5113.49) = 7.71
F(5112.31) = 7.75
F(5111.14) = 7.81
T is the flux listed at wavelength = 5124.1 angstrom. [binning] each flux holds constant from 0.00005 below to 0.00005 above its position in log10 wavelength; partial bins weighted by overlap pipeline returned 7.13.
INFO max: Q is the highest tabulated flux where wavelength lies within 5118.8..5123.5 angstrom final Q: 7.14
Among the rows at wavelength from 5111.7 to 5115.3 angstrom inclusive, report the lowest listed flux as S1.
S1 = 7.64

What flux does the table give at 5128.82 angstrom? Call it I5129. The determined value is 6.91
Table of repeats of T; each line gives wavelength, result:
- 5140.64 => 6.32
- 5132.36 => 6.65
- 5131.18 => 6.7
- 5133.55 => 6.65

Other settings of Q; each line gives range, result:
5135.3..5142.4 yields 6.69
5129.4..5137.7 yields 6.79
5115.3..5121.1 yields 7.55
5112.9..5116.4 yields 7.71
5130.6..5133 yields 6.7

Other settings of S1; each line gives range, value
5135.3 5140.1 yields 6.48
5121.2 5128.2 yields 7.02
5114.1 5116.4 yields 7.55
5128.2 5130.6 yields 6.79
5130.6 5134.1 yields 6.65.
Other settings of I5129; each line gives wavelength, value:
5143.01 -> 5.94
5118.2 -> 7.27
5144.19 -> 5.77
